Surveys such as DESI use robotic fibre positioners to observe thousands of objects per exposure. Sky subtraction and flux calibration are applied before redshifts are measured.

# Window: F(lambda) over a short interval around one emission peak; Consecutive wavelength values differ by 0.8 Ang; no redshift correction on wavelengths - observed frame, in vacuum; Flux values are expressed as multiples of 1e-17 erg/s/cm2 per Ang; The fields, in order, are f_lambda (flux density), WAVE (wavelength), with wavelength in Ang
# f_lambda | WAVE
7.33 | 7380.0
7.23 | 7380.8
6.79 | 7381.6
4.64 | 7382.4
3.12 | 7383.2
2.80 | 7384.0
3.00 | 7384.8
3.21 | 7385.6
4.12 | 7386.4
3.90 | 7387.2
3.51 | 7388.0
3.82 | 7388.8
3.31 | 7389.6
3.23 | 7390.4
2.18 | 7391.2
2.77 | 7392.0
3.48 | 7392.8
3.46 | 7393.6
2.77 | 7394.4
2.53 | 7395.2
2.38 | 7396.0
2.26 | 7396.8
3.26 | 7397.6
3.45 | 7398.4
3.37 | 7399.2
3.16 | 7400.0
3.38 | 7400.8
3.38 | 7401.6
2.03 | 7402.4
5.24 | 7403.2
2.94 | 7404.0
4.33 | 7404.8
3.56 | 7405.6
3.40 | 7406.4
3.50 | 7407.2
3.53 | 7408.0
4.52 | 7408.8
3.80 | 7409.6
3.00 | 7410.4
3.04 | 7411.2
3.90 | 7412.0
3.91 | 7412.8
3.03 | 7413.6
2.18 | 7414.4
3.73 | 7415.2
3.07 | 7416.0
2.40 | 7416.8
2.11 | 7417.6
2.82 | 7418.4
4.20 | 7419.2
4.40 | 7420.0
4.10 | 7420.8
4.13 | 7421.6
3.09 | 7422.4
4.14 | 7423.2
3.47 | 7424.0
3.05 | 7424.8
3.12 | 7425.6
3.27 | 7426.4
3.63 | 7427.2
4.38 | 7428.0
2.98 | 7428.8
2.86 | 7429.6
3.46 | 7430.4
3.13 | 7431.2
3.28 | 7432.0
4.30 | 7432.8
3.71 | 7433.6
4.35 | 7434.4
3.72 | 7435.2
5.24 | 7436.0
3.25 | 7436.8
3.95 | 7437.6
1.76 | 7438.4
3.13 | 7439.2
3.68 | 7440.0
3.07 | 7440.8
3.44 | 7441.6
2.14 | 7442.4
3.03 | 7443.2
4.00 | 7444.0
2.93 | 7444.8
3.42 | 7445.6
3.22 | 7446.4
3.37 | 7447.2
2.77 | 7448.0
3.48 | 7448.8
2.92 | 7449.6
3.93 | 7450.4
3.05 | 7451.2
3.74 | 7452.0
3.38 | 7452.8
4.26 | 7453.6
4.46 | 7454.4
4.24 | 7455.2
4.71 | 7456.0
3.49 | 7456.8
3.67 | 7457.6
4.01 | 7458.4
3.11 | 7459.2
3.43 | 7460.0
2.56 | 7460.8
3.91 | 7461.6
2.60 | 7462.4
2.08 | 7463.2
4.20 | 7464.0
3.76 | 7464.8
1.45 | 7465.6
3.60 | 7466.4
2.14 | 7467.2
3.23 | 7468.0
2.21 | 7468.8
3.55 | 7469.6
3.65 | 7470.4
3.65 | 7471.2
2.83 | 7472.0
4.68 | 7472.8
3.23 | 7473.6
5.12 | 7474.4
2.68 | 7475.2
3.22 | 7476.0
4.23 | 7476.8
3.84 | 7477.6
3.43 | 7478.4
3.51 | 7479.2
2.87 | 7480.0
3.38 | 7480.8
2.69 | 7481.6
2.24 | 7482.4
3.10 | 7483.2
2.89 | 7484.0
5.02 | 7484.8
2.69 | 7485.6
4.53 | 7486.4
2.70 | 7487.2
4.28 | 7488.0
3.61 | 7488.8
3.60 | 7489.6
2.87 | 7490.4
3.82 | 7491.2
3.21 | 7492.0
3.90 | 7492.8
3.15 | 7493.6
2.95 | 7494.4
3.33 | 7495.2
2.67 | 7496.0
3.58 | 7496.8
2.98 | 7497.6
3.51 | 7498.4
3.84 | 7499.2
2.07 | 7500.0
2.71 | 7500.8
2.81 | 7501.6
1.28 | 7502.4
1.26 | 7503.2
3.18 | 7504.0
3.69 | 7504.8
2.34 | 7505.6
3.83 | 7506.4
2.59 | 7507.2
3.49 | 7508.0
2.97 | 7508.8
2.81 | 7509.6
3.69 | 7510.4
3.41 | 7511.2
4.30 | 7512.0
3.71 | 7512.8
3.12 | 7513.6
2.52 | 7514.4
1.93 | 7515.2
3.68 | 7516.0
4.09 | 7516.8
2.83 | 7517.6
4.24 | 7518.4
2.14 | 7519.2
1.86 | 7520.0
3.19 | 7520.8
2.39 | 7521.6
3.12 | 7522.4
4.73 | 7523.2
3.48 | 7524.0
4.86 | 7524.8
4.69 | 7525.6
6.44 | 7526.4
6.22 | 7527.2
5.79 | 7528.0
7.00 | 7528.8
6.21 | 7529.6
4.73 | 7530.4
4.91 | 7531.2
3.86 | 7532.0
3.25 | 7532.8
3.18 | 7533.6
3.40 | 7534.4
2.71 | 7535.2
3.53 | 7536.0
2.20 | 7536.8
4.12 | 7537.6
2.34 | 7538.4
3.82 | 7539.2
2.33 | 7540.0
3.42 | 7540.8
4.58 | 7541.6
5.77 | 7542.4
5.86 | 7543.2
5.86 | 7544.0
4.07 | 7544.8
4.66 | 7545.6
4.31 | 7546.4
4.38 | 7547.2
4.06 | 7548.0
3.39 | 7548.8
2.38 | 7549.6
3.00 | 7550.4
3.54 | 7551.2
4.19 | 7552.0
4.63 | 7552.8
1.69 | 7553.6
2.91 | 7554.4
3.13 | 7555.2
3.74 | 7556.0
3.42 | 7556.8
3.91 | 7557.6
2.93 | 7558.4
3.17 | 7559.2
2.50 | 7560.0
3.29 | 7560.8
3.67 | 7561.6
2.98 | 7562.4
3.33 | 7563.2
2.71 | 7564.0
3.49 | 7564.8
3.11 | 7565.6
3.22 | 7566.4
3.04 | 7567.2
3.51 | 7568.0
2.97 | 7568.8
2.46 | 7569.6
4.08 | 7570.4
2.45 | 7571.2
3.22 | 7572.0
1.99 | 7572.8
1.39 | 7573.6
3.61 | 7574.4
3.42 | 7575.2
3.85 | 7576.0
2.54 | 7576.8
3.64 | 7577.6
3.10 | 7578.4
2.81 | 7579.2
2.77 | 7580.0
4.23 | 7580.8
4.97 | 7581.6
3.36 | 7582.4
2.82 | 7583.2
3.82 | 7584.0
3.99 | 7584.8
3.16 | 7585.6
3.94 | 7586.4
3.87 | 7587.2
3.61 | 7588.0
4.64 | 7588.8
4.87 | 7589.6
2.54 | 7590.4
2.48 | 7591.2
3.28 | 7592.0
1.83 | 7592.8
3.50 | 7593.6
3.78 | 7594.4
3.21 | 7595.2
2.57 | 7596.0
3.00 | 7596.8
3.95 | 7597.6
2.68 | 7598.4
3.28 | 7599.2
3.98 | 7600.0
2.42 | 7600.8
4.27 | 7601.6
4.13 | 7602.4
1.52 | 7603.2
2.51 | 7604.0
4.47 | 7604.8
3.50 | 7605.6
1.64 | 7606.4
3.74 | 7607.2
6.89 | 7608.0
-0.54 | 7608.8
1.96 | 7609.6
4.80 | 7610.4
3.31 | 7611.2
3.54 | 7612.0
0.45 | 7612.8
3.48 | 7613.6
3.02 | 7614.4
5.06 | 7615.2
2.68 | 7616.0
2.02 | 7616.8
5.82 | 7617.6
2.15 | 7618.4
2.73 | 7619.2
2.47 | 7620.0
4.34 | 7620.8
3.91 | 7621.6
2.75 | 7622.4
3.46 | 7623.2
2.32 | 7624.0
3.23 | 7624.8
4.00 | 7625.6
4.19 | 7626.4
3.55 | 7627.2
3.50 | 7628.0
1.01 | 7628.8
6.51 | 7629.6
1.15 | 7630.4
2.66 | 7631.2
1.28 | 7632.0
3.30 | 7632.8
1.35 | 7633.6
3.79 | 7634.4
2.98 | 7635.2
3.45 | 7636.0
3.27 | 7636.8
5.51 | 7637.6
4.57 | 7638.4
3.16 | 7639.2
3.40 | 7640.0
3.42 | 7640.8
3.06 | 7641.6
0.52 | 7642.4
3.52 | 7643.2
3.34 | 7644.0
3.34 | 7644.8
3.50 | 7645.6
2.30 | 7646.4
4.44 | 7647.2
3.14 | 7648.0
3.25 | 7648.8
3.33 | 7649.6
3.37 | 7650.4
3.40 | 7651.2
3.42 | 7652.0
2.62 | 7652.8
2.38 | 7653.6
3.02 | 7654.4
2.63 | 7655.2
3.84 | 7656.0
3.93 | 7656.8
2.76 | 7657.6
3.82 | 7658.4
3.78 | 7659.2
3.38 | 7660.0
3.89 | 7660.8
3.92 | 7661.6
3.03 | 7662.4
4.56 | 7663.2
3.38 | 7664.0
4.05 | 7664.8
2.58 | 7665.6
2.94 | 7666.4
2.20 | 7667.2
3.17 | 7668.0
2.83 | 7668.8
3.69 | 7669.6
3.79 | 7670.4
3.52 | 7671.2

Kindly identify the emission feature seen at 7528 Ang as [S II] 6716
